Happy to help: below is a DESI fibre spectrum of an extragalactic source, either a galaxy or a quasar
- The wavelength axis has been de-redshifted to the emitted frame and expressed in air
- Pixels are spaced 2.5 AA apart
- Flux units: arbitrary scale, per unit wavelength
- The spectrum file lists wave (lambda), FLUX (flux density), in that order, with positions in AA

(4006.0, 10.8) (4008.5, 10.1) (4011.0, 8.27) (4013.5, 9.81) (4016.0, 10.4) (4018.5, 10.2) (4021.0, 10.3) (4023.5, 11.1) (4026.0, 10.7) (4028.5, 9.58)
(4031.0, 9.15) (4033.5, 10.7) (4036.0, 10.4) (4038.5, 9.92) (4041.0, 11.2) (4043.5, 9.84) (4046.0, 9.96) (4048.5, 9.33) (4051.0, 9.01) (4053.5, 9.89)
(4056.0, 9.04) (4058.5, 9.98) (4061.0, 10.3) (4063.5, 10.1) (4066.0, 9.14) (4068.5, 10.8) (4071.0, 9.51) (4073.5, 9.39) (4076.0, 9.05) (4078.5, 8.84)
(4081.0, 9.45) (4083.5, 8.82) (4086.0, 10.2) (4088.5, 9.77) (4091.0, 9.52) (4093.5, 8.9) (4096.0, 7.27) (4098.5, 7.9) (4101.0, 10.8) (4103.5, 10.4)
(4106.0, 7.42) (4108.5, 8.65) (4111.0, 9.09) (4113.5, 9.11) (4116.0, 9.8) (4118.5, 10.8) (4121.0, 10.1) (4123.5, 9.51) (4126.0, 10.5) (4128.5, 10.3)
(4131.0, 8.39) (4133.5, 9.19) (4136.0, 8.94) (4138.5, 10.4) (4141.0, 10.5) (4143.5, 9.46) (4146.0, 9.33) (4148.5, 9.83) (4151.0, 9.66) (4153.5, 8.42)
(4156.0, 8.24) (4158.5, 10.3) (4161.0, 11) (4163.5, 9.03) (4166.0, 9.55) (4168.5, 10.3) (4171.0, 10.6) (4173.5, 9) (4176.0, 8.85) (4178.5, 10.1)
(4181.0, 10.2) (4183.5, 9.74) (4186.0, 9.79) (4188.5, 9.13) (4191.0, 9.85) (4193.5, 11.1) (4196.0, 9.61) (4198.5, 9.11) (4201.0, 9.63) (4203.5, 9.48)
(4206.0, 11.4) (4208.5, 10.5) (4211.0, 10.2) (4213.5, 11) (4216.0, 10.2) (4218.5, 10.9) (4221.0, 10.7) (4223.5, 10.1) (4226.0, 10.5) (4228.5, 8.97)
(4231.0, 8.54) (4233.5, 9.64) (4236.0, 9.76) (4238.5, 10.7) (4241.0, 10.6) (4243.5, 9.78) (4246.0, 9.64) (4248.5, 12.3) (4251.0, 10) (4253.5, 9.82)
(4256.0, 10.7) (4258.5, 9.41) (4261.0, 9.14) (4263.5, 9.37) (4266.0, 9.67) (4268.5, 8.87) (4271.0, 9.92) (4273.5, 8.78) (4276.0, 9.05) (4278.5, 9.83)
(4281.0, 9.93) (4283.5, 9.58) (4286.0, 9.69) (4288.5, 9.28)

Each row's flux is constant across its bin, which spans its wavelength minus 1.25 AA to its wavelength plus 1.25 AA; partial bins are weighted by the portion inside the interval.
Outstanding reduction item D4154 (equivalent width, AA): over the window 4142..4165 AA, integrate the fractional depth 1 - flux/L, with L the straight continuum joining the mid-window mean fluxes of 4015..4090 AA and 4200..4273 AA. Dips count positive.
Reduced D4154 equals 1.1 AA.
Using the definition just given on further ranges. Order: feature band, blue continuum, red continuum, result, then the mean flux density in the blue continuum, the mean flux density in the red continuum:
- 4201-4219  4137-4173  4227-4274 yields -1.3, 9.74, 9.79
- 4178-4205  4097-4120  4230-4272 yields -0.4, 9.32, 9.88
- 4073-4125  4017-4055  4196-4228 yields 4.4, 10.1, 10.3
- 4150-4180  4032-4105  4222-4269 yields 0.5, 9.63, 9.89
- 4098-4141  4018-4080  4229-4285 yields 1.3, 9.89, 9.76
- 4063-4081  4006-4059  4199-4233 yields 0.9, 9.97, 10.1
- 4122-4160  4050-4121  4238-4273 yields 0.2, 9.4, 9.95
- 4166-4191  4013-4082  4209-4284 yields 0.4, 9.9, 9.93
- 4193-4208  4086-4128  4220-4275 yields -0.5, 9.39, 9.85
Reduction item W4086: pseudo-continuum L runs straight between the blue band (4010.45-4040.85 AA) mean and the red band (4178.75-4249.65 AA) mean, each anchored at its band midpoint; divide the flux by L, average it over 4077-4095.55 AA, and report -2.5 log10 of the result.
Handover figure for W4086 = 0.10 mag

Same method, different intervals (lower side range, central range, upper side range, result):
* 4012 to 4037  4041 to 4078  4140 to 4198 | 0.04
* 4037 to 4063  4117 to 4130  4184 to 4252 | -0.02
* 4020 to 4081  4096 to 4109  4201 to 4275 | 0.12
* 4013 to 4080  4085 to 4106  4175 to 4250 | 0.08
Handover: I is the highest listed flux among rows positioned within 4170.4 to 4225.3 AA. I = 11.4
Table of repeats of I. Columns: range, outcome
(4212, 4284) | 12.3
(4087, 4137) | 10.8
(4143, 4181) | 11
